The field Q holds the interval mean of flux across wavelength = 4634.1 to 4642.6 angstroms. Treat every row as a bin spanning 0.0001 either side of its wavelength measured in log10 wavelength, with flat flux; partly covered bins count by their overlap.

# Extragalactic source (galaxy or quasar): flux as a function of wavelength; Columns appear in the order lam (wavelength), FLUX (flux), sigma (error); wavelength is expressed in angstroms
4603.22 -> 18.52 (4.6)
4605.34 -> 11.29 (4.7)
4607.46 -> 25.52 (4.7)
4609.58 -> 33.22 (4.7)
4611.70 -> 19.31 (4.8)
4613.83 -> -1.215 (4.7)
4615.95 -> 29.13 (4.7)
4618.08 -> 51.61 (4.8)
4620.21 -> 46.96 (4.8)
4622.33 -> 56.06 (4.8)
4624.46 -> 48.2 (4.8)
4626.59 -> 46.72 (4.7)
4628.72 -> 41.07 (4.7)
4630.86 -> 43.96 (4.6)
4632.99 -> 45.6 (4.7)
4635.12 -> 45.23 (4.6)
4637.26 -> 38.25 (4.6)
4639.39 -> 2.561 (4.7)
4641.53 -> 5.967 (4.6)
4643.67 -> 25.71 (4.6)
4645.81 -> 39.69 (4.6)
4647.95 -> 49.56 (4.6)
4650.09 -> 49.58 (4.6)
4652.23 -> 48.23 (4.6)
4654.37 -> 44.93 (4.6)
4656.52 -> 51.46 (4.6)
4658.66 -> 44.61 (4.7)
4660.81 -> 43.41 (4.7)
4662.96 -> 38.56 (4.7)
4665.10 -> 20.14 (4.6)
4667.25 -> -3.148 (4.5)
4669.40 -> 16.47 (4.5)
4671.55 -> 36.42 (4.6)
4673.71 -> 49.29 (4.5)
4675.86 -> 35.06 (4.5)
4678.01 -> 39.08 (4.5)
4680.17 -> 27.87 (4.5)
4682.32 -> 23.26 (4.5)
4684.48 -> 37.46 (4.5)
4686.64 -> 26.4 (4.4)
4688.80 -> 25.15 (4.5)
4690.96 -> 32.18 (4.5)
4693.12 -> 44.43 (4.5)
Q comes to 22.9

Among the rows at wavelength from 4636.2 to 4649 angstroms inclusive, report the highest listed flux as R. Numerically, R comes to 49.56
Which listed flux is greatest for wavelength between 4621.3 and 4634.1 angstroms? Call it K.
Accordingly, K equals 56.06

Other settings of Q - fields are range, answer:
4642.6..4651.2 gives 41.2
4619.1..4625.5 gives 50.5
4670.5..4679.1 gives 39.9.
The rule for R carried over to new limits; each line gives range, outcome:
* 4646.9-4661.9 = 51.46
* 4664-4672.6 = 36.42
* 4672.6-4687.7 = 49.29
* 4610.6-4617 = 29.13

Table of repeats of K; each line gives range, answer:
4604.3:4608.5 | 25.52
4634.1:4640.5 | 45.23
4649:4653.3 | 49.58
